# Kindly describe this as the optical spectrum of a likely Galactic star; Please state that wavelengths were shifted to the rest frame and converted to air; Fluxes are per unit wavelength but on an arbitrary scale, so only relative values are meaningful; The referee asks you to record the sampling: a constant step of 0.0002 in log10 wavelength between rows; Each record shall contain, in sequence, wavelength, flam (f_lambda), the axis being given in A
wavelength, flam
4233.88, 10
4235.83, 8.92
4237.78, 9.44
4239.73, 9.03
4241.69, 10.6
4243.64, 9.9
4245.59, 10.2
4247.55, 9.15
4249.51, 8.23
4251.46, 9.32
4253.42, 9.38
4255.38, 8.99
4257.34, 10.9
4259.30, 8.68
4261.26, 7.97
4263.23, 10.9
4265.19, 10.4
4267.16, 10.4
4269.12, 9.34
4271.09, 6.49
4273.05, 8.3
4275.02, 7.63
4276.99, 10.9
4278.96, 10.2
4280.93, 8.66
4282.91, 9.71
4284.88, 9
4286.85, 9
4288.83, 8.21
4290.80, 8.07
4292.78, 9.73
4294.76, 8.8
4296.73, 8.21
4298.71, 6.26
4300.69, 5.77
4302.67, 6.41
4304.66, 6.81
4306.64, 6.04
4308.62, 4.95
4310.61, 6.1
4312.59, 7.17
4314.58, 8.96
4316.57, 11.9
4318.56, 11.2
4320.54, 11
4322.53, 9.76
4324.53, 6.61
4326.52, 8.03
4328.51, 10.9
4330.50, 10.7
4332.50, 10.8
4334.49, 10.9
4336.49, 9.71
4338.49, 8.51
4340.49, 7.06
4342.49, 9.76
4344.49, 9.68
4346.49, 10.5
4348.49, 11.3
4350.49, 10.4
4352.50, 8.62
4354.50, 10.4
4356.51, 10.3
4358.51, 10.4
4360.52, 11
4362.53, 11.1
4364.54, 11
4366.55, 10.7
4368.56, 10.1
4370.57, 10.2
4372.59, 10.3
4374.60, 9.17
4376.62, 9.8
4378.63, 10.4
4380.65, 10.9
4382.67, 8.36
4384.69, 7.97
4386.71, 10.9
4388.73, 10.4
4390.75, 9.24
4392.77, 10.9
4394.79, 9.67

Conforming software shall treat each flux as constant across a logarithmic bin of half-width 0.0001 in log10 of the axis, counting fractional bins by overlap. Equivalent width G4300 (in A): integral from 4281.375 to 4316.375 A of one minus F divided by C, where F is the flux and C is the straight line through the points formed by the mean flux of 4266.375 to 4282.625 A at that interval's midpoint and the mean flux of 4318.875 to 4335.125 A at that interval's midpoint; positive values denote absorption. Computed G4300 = 6.3 A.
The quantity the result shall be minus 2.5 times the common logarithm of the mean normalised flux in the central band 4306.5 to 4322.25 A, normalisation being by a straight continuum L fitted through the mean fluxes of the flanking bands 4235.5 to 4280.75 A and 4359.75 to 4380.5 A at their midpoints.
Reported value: 0.15 mag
